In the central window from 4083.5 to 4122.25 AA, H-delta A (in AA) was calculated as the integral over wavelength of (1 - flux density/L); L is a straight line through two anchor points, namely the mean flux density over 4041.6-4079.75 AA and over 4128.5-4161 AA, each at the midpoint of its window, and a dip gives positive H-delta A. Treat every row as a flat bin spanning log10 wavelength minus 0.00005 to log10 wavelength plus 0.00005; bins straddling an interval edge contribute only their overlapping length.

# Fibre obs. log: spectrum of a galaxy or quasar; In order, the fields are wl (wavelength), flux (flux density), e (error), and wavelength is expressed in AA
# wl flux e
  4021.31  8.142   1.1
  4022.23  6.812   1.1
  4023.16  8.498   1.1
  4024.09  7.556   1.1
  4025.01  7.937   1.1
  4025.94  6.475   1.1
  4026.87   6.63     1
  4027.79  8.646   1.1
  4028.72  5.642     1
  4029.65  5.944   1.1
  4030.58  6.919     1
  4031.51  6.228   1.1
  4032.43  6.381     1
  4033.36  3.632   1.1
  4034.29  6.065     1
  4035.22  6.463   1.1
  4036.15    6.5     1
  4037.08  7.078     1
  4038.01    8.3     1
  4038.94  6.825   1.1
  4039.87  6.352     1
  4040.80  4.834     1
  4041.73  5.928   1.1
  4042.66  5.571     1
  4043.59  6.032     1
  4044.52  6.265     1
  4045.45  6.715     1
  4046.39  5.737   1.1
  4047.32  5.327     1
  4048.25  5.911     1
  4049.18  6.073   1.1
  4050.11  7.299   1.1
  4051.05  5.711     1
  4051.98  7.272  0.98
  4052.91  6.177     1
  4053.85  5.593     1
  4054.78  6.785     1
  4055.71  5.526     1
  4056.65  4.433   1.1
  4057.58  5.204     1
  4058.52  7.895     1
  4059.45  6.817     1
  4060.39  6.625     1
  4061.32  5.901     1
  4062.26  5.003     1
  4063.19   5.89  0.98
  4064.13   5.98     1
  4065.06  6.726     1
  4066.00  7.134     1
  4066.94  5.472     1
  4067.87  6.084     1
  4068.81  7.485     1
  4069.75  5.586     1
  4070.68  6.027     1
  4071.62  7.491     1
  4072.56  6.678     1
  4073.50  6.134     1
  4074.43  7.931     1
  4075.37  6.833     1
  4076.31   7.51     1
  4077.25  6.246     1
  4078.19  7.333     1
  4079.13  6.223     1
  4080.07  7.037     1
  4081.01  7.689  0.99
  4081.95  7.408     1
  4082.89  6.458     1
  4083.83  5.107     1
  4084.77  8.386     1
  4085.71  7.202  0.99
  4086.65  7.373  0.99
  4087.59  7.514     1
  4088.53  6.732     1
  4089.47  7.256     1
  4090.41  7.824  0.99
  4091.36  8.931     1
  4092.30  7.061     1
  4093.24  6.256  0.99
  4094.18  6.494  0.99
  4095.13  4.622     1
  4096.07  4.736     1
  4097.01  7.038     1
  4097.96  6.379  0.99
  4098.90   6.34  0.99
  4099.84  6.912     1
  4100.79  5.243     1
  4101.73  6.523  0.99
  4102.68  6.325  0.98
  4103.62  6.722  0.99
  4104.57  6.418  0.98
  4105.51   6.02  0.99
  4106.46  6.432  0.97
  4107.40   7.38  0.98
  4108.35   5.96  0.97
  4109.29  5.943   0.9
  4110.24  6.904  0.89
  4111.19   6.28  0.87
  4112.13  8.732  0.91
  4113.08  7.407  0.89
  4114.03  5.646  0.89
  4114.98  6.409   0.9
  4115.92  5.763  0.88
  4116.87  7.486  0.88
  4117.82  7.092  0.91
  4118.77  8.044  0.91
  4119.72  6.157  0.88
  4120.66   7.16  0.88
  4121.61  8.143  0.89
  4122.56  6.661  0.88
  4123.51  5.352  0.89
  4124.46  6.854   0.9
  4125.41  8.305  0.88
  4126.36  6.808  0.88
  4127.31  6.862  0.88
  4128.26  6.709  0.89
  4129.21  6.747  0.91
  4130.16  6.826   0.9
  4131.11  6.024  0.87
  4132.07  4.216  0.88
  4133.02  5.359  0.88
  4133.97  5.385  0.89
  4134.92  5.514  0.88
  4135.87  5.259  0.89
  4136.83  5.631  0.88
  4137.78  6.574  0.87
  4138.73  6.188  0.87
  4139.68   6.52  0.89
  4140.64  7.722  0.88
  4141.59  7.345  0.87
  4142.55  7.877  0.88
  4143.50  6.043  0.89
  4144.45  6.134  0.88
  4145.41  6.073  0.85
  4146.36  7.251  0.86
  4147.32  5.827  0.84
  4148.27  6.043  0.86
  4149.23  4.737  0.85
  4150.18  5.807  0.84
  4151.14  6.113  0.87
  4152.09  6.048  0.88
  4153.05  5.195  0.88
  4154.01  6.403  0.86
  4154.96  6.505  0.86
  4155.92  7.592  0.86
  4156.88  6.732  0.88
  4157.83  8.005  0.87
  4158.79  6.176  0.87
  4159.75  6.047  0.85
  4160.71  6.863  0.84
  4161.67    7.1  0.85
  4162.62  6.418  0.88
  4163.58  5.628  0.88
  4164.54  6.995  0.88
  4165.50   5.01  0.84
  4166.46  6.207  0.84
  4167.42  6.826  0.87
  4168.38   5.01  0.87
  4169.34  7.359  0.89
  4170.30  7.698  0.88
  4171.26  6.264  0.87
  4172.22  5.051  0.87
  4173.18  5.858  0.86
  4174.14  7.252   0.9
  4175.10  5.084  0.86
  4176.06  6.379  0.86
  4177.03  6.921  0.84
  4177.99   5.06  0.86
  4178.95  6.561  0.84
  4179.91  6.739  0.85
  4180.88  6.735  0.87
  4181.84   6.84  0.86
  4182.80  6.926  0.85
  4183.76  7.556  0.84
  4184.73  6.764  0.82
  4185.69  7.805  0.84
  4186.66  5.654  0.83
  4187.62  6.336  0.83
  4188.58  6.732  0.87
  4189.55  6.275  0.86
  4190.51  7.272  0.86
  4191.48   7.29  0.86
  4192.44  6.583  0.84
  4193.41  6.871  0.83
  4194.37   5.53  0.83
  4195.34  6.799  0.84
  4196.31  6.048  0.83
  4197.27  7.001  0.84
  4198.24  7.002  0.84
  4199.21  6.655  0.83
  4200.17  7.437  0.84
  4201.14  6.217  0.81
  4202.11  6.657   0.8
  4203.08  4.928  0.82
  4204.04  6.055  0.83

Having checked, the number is -2.8 AA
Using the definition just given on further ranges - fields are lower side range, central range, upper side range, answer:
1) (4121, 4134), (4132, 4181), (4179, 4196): 2.5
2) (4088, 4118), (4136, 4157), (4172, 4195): 0.6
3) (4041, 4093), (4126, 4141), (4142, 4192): 0.8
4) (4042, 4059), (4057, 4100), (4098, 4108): -2.7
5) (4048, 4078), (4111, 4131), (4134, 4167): -1.8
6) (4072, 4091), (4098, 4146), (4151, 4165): 1.8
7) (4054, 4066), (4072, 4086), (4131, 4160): -1.9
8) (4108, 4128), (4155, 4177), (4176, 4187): 0.9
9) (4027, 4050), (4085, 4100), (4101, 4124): -0.6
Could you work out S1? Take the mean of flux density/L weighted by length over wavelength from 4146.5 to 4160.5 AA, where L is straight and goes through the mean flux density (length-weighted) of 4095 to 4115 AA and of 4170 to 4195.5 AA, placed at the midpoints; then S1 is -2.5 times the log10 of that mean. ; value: 0.04 mag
